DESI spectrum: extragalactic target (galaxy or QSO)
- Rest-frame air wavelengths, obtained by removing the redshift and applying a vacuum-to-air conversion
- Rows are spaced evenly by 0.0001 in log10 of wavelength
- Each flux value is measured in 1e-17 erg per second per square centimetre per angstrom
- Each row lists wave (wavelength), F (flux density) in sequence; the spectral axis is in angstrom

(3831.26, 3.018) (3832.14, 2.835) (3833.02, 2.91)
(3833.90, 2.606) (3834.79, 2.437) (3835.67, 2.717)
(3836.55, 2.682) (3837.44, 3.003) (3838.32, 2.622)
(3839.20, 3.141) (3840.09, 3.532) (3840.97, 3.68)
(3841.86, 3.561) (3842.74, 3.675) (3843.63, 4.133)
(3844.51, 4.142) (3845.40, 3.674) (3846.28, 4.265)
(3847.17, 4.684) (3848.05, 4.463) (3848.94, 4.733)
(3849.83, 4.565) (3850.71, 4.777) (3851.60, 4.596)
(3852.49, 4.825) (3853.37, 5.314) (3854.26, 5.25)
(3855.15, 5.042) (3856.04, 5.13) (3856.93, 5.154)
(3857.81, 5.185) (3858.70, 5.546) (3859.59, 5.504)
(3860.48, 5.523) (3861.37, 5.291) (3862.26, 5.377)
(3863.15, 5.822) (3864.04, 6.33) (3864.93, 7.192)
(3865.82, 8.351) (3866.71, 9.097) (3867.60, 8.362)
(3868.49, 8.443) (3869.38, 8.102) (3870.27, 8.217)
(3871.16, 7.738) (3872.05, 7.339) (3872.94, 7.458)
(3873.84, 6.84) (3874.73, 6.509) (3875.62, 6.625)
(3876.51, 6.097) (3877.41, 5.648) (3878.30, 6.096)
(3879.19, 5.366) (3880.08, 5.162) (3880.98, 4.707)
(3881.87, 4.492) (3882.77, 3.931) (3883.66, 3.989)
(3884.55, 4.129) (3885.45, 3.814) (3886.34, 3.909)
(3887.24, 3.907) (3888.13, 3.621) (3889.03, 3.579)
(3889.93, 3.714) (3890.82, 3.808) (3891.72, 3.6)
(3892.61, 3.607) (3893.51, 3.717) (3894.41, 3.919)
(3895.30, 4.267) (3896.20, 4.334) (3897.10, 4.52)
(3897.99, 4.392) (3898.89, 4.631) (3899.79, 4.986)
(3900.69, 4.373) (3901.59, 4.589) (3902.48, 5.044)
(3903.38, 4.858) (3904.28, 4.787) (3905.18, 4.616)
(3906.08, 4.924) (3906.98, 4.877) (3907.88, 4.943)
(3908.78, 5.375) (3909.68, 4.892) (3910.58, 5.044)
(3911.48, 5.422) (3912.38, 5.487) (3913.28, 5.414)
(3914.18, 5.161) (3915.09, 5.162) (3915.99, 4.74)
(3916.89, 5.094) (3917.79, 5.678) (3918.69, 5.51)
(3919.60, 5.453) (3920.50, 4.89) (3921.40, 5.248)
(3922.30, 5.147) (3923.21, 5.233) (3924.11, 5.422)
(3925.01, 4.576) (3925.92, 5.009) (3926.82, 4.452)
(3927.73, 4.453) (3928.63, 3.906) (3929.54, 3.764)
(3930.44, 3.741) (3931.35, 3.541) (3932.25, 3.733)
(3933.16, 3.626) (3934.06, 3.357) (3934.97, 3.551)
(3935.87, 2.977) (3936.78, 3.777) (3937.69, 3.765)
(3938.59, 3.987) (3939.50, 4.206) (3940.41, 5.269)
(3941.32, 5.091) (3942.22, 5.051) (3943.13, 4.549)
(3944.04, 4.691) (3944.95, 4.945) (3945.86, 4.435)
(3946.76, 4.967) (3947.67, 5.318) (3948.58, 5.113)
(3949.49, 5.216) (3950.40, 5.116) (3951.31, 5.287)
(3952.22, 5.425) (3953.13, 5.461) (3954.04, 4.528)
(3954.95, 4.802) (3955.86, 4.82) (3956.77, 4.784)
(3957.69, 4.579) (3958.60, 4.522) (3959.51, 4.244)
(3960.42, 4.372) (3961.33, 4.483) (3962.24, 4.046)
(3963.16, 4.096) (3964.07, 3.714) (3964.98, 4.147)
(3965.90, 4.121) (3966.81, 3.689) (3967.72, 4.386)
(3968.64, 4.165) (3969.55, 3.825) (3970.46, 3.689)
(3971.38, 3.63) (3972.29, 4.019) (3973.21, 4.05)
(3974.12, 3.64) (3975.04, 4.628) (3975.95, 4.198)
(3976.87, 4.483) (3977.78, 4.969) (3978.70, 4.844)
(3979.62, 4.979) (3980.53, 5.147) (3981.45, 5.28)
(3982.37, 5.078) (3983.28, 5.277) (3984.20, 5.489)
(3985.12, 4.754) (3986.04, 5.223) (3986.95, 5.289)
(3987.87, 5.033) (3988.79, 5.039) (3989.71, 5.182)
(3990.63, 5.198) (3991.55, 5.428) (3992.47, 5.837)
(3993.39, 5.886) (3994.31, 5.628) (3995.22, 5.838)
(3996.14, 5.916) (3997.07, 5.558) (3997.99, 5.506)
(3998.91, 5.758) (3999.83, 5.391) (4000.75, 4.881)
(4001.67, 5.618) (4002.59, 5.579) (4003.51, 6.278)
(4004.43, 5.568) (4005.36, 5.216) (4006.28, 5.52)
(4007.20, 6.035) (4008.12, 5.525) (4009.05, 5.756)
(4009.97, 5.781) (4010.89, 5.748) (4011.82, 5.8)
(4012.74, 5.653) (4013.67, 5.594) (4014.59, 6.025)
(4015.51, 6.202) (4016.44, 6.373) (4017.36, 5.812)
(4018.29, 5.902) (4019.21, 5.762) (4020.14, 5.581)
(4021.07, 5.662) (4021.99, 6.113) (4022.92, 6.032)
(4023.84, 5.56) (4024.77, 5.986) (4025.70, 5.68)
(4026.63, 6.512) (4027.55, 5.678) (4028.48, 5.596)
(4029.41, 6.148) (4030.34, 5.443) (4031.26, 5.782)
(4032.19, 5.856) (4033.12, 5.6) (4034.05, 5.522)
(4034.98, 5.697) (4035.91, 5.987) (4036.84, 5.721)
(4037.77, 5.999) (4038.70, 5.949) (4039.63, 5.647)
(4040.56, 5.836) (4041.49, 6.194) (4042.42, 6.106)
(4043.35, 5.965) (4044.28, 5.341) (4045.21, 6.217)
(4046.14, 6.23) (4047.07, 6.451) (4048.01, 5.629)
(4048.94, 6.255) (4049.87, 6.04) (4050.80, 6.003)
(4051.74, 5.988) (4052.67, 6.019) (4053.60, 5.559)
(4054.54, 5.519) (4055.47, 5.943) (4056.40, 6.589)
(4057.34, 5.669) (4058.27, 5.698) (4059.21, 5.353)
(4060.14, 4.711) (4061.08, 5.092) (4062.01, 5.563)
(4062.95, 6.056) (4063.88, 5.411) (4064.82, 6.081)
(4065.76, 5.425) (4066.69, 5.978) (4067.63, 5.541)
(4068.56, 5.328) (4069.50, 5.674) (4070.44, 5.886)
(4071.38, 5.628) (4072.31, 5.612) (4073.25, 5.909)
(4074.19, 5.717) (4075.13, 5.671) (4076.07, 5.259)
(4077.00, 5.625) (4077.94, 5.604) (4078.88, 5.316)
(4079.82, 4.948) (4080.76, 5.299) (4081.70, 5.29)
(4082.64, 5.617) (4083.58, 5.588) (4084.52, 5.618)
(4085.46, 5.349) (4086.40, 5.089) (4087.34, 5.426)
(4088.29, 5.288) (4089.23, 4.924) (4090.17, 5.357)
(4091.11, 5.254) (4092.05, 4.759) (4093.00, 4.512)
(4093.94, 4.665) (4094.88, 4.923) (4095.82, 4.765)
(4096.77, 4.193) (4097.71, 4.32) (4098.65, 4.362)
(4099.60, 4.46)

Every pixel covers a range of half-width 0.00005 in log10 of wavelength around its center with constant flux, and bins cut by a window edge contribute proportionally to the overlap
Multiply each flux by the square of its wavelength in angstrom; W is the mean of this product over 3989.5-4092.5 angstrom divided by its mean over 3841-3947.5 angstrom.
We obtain 1.2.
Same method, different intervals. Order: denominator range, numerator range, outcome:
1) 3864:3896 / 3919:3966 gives 0.84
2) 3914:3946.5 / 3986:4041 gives 1.31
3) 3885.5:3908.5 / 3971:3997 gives 1.22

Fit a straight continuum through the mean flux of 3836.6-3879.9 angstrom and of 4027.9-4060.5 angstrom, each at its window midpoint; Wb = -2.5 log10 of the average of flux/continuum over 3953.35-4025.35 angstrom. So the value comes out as 0.126 mag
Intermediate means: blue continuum 5.52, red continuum 5.84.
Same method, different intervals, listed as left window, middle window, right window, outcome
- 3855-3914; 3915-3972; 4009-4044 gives 0.22 mag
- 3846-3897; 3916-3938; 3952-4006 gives 0.16 mag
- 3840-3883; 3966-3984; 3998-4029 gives 0.28 mag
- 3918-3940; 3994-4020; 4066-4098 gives -0.19 mag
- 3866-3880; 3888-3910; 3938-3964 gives 0.39 mag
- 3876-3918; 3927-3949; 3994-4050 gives 0.18 mag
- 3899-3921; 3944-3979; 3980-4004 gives 0.18 mag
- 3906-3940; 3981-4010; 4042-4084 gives -0.06 mag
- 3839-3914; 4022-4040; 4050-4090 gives -0.06 mag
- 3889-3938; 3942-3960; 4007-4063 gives 0.01 mag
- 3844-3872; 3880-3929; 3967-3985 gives 0.15 mag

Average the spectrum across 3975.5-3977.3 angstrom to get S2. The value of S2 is 4.33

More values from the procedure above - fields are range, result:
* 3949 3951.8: 5.21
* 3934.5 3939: 3.61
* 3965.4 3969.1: 4.09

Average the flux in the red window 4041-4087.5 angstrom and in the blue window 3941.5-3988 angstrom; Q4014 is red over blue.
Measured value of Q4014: 1.23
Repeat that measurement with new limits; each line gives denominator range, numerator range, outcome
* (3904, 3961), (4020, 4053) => 1.25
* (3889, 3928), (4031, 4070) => 1.22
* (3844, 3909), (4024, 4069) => 1.11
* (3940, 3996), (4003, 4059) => 1.23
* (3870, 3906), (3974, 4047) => 1.14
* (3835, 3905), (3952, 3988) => 0.91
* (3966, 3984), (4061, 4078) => 1.28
